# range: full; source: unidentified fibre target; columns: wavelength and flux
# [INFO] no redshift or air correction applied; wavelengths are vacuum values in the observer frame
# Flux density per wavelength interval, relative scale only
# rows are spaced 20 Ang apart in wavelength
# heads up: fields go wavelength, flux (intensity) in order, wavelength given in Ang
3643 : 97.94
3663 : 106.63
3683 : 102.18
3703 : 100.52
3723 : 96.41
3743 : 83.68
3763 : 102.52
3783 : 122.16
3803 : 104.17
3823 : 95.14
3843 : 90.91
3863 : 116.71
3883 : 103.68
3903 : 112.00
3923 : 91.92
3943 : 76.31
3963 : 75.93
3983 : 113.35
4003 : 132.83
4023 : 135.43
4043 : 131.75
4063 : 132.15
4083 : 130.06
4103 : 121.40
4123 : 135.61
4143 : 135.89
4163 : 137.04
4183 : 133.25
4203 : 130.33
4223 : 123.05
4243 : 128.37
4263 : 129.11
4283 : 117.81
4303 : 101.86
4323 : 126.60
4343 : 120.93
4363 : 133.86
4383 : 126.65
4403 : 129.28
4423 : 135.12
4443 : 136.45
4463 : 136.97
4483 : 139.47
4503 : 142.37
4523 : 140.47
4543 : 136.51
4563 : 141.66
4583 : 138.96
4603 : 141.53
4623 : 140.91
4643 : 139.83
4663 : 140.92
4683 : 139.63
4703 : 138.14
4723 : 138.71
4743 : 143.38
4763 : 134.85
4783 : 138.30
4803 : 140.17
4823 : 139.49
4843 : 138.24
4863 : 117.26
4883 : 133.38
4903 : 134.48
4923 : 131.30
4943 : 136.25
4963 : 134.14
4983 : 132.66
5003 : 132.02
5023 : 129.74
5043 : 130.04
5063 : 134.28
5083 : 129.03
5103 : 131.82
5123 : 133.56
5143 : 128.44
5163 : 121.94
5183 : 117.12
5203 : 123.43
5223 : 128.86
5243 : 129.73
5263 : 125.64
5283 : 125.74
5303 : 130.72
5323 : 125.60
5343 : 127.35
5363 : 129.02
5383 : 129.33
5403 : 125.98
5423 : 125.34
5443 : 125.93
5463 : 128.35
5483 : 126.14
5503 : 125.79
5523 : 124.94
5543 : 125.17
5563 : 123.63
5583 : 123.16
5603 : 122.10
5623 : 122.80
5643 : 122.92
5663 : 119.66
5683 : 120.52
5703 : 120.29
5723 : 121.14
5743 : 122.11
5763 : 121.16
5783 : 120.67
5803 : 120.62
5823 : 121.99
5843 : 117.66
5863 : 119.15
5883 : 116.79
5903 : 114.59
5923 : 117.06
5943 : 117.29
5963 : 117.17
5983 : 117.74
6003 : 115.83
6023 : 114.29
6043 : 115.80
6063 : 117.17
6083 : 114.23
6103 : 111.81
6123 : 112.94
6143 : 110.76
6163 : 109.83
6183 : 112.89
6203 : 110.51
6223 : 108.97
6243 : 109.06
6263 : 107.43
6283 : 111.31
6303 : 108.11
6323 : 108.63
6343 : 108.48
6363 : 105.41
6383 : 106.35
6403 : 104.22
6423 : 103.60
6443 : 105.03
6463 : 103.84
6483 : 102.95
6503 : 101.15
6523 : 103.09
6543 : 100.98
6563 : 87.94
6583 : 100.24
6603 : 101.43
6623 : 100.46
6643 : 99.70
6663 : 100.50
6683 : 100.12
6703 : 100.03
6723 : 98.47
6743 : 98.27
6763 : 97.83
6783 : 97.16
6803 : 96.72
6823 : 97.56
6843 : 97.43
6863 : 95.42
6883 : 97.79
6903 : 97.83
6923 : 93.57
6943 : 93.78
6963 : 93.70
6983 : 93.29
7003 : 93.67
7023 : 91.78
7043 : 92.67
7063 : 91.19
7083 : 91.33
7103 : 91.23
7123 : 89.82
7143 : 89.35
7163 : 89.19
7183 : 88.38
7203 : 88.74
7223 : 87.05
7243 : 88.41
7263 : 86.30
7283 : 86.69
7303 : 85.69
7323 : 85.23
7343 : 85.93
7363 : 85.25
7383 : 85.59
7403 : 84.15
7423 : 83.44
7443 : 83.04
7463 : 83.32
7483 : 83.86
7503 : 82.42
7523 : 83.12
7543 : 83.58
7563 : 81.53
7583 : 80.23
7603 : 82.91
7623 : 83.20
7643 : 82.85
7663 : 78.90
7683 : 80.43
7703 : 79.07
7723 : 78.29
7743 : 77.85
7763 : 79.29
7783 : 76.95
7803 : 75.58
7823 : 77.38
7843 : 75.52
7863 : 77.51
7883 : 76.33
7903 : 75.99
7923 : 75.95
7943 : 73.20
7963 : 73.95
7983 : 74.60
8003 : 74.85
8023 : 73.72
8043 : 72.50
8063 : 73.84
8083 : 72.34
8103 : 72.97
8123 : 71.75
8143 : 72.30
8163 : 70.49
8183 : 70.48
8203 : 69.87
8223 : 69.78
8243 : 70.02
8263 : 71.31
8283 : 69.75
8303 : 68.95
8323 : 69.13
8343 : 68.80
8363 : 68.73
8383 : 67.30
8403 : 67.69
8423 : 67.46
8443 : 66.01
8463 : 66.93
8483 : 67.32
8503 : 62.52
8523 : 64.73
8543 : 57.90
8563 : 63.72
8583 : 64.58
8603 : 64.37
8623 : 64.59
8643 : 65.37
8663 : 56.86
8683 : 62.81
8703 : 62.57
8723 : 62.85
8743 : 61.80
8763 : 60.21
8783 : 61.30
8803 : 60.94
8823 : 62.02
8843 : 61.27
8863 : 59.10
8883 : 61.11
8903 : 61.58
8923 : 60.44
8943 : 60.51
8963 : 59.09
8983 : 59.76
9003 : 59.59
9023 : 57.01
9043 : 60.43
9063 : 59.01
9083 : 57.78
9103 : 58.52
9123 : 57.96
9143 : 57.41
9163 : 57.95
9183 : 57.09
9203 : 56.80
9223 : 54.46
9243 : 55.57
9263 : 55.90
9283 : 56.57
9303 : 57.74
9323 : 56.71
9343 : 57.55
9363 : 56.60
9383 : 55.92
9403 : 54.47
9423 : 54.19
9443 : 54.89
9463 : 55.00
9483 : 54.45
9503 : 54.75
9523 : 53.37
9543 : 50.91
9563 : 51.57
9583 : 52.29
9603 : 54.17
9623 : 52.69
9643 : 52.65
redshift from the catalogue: 0.000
